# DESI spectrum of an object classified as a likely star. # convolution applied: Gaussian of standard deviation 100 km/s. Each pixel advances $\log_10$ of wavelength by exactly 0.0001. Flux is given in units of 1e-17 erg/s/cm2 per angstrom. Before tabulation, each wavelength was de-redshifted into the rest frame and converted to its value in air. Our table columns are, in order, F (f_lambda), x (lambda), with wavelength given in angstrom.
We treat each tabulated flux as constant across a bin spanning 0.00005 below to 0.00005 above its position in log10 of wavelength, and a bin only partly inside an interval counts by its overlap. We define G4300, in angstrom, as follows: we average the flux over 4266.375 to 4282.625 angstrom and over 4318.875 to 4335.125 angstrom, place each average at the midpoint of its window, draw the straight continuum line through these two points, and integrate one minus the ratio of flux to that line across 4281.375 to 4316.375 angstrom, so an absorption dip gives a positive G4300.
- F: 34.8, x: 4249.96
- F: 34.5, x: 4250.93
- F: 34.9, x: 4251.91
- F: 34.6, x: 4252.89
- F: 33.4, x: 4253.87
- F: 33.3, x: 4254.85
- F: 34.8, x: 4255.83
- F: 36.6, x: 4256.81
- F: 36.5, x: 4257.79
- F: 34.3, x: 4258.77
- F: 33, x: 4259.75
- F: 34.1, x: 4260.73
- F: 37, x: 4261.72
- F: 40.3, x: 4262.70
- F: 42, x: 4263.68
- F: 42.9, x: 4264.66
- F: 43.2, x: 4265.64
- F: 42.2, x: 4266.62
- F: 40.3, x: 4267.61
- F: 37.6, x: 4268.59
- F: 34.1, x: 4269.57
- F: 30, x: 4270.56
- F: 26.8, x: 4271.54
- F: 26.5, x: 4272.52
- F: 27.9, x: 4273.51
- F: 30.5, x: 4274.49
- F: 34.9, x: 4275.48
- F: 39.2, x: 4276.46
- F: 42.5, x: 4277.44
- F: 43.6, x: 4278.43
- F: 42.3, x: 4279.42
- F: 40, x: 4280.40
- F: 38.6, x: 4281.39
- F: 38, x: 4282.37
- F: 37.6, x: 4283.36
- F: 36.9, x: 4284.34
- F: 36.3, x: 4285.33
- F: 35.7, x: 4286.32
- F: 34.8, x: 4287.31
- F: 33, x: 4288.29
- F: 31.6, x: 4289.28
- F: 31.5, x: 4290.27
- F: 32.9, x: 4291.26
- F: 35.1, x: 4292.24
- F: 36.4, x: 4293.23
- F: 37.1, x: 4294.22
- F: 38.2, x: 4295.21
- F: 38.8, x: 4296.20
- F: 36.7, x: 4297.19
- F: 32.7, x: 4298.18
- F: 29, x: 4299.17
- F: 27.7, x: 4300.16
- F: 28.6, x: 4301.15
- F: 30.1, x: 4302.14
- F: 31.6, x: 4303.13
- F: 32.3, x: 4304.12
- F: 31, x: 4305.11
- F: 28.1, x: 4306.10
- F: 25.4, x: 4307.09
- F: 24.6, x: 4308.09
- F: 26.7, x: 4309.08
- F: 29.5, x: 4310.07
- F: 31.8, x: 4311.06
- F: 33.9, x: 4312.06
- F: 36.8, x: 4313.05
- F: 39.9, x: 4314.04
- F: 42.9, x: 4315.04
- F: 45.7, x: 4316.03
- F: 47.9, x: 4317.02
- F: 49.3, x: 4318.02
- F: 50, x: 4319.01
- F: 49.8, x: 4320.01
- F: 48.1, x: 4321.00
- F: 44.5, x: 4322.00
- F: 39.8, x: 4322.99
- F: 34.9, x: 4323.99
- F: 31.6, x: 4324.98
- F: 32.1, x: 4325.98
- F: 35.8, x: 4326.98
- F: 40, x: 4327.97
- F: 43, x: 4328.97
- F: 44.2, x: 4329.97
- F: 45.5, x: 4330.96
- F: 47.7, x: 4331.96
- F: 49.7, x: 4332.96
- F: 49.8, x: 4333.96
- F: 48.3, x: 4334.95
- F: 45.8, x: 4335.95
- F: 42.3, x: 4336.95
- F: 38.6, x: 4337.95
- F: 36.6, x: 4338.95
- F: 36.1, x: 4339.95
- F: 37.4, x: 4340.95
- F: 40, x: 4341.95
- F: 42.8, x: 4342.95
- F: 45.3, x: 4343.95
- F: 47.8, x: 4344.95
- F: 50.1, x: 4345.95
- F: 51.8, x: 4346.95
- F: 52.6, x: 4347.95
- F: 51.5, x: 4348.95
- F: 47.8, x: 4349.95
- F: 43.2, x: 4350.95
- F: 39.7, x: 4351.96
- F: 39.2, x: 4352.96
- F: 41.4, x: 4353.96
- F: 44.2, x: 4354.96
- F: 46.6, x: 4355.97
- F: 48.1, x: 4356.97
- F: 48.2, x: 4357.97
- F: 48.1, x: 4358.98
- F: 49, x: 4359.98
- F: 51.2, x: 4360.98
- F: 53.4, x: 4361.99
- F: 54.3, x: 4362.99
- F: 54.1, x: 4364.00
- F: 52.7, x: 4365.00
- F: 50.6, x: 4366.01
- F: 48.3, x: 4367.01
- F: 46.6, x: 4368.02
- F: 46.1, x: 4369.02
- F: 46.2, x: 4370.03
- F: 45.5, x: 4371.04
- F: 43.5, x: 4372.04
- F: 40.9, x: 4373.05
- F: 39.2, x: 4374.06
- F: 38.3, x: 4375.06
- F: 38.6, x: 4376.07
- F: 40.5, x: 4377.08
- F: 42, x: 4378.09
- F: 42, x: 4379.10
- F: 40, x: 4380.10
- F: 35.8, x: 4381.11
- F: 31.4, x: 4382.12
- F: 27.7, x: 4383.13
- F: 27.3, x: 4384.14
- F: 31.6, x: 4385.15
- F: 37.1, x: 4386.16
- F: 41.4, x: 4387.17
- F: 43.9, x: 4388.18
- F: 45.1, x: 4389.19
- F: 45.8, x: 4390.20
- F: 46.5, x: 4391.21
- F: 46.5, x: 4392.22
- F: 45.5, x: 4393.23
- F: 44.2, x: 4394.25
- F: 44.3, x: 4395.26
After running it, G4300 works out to 4.9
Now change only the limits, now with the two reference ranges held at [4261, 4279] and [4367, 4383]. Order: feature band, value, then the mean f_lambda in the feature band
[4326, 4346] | -1.8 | 42.9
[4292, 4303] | 1.2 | 33.6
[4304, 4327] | 0.8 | 37.3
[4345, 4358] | -2.1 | 46.5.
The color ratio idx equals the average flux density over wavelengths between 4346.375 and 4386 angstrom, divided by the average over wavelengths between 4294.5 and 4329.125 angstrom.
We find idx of 1.22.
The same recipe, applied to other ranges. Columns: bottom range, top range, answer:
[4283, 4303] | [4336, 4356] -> 1.29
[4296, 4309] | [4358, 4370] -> 1.66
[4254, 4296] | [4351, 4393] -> 1.20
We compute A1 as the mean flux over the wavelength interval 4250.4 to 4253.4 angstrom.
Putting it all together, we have 34.7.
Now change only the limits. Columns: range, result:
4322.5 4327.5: 34.9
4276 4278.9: 41.8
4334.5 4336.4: 47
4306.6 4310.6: 26.6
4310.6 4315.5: 37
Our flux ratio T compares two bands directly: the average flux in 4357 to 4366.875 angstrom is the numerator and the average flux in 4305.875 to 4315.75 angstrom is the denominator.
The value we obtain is 1.58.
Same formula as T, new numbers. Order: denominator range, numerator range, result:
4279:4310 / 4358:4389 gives 1.29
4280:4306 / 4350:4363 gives 1.36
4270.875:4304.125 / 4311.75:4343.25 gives 1.22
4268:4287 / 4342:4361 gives 1.30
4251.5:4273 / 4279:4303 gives 0.97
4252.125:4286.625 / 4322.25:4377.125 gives 1.22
